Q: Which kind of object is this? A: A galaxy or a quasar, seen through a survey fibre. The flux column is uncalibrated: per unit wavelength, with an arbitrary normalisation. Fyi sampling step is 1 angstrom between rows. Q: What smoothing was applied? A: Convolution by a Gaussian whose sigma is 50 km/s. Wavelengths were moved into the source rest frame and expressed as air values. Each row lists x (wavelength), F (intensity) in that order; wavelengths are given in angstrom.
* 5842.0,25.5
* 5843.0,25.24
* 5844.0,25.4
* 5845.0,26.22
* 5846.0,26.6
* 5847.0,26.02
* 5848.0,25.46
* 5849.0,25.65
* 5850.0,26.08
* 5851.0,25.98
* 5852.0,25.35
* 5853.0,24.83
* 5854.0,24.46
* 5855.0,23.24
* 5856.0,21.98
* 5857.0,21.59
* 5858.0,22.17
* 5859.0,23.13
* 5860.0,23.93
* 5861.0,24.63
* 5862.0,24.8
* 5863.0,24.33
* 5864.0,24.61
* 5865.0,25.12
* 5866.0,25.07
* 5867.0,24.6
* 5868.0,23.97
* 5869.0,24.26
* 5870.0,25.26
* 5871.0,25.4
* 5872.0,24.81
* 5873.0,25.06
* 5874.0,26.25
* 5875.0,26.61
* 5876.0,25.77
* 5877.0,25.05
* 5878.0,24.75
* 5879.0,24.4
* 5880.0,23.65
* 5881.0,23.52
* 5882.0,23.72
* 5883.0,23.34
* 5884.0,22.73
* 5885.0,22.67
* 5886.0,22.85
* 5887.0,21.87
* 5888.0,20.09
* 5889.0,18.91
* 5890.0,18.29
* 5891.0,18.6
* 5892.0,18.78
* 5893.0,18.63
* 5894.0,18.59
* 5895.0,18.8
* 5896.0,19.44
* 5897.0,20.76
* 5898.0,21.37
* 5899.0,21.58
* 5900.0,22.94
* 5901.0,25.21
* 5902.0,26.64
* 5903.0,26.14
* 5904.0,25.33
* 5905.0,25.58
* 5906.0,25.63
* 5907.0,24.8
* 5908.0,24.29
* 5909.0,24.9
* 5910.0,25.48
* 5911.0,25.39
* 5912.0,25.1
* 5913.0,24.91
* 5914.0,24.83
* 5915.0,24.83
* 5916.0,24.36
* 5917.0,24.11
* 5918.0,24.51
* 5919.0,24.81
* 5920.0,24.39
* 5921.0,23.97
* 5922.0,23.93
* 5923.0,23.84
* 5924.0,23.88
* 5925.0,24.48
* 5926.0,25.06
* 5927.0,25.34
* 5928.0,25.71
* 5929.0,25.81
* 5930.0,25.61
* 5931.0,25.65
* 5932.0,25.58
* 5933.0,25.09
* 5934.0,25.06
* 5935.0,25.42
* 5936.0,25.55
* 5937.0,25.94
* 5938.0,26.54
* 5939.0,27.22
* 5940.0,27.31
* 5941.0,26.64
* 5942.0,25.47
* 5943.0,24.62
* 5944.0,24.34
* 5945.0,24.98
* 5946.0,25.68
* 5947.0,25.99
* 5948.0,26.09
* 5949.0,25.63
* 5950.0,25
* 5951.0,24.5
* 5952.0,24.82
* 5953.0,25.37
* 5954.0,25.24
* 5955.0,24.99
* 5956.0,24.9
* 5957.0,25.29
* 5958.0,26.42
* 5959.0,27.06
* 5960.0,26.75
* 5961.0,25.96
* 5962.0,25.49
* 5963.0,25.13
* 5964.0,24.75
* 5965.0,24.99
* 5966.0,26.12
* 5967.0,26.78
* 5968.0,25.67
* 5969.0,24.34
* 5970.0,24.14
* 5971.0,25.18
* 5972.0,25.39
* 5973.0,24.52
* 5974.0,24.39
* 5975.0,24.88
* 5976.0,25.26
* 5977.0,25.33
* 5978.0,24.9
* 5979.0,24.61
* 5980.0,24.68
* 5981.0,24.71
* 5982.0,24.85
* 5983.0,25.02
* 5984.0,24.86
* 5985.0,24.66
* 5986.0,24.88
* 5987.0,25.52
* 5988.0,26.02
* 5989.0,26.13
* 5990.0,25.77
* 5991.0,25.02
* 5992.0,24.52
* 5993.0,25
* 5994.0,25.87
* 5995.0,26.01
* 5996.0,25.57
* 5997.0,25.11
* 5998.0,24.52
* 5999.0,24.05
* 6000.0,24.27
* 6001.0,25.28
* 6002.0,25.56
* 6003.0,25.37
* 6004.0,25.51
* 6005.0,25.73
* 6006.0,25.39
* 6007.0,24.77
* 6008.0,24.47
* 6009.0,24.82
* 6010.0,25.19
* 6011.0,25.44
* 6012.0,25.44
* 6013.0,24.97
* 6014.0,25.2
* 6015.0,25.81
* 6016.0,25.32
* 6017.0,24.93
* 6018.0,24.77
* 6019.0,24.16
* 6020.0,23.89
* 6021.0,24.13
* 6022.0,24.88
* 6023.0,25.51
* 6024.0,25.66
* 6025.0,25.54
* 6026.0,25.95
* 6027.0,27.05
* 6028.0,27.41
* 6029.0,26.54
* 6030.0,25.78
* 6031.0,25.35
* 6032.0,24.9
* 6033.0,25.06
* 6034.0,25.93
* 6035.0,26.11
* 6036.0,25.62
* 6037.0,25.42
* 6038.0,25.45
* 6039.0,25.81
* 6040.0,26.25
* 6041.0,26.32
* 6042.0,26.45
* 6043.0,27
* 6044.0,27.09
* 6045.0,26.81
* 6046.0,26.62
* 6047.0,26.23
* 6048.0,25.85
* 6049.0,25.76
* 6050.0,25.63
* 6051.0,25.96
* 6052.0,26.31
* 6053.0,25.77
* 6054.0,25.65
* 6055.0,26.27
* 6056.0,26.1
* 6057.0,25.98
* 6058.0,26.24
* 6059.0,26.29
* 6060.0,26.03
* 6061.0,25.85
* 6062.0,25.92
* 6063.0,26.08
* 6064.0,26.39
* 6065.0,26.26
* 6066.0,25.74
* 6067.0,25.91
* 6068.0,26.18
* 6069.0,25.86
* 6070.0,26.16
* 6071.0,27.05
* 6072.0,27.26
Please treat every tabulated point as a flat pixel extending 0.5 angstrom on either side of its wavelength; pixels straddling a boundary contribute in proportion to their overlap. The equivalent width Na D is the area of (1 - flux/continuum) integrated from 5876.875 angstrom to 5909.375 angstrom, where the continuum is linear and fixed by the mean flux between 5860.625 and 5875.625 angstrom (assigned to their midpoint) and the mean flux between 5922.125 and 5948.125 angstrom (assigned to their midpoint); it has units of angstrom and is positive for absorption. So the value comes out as 3.4 angstrom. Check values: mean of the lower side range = 25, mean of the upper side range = 25.5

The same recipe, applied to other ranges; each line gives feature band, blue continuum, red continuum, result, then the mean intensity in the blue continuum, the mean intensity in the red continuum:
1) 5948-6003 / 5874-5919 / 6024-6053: -0.9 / 23.2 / 26.1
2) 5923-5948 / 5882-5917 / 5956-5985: -1.5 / 22.8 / 25.2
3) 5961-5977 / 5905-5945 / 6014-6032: 0.1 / 25.1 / 25.4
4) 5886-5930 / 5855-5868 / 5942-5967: 2.4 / 23.8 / 25.4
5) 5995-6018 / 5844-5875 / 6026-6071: 0.6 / 24.7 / 26.1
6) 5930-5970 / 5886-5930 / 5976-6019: -2.3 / 23.3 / 25.1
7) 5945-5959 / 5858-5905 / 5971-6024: -0.6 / 23.2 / 25.1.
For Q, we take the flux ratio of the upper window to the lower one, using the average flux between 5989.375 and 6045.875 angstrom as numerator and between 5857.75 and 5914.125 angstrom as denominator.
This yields 1.08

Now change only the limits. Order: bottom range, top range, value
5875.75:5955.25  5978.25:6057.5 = 1.06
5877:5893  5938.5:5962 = 1.17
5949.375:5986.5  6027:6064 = 1.04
